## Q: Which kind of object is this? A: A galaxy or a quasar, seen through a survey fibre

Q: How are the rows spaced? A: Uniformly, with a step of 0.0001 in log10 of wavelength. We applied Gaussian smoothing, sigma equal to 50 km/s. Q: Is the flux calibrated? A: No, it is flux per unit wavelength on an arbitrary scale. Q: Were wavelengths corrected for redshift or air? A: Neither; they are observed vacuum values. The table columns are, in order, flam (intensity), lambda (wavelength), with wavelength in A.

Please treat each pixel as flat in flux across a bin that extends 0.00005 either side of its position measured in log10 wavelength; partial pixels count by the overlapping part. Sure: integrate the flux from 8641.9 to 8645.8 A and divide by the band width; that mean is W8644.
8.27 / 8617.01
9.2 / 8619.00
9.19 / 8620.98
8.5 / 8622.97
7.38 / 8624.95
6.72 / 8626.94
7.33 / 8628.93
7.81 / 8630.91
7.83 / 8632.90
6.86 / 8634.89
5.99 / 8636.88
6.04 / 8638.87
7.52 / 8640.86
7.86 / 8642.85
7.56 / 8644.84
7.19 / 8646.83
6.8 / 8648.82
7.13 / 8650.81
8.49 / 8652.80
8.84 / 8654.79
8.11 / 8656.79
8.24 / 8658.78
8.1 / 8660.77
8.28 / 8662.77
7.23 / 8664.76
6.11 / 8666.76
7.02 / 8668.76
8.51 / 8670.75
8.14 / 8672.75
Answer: 7.71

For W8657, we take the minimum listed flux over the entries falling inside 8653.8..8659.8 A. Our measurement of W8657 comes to 8.11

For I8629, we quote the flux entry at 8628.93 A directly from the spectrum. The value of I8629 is 7.33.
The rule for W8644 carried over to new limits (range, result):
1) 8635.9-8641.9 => 6.53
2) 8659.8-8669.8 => 7.35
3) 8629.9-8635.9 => 7.5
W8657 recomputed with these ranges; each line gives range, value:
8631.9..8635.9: 6.86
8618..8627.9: 6.72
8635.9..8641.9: 5.99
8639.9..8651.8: 6.8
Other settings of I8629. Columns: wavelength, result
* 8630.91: 7.81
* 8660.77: 8.1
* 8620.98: 9.19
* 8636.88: 5.99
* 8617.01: 8.27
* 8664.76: 7.23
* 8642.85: 7.86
